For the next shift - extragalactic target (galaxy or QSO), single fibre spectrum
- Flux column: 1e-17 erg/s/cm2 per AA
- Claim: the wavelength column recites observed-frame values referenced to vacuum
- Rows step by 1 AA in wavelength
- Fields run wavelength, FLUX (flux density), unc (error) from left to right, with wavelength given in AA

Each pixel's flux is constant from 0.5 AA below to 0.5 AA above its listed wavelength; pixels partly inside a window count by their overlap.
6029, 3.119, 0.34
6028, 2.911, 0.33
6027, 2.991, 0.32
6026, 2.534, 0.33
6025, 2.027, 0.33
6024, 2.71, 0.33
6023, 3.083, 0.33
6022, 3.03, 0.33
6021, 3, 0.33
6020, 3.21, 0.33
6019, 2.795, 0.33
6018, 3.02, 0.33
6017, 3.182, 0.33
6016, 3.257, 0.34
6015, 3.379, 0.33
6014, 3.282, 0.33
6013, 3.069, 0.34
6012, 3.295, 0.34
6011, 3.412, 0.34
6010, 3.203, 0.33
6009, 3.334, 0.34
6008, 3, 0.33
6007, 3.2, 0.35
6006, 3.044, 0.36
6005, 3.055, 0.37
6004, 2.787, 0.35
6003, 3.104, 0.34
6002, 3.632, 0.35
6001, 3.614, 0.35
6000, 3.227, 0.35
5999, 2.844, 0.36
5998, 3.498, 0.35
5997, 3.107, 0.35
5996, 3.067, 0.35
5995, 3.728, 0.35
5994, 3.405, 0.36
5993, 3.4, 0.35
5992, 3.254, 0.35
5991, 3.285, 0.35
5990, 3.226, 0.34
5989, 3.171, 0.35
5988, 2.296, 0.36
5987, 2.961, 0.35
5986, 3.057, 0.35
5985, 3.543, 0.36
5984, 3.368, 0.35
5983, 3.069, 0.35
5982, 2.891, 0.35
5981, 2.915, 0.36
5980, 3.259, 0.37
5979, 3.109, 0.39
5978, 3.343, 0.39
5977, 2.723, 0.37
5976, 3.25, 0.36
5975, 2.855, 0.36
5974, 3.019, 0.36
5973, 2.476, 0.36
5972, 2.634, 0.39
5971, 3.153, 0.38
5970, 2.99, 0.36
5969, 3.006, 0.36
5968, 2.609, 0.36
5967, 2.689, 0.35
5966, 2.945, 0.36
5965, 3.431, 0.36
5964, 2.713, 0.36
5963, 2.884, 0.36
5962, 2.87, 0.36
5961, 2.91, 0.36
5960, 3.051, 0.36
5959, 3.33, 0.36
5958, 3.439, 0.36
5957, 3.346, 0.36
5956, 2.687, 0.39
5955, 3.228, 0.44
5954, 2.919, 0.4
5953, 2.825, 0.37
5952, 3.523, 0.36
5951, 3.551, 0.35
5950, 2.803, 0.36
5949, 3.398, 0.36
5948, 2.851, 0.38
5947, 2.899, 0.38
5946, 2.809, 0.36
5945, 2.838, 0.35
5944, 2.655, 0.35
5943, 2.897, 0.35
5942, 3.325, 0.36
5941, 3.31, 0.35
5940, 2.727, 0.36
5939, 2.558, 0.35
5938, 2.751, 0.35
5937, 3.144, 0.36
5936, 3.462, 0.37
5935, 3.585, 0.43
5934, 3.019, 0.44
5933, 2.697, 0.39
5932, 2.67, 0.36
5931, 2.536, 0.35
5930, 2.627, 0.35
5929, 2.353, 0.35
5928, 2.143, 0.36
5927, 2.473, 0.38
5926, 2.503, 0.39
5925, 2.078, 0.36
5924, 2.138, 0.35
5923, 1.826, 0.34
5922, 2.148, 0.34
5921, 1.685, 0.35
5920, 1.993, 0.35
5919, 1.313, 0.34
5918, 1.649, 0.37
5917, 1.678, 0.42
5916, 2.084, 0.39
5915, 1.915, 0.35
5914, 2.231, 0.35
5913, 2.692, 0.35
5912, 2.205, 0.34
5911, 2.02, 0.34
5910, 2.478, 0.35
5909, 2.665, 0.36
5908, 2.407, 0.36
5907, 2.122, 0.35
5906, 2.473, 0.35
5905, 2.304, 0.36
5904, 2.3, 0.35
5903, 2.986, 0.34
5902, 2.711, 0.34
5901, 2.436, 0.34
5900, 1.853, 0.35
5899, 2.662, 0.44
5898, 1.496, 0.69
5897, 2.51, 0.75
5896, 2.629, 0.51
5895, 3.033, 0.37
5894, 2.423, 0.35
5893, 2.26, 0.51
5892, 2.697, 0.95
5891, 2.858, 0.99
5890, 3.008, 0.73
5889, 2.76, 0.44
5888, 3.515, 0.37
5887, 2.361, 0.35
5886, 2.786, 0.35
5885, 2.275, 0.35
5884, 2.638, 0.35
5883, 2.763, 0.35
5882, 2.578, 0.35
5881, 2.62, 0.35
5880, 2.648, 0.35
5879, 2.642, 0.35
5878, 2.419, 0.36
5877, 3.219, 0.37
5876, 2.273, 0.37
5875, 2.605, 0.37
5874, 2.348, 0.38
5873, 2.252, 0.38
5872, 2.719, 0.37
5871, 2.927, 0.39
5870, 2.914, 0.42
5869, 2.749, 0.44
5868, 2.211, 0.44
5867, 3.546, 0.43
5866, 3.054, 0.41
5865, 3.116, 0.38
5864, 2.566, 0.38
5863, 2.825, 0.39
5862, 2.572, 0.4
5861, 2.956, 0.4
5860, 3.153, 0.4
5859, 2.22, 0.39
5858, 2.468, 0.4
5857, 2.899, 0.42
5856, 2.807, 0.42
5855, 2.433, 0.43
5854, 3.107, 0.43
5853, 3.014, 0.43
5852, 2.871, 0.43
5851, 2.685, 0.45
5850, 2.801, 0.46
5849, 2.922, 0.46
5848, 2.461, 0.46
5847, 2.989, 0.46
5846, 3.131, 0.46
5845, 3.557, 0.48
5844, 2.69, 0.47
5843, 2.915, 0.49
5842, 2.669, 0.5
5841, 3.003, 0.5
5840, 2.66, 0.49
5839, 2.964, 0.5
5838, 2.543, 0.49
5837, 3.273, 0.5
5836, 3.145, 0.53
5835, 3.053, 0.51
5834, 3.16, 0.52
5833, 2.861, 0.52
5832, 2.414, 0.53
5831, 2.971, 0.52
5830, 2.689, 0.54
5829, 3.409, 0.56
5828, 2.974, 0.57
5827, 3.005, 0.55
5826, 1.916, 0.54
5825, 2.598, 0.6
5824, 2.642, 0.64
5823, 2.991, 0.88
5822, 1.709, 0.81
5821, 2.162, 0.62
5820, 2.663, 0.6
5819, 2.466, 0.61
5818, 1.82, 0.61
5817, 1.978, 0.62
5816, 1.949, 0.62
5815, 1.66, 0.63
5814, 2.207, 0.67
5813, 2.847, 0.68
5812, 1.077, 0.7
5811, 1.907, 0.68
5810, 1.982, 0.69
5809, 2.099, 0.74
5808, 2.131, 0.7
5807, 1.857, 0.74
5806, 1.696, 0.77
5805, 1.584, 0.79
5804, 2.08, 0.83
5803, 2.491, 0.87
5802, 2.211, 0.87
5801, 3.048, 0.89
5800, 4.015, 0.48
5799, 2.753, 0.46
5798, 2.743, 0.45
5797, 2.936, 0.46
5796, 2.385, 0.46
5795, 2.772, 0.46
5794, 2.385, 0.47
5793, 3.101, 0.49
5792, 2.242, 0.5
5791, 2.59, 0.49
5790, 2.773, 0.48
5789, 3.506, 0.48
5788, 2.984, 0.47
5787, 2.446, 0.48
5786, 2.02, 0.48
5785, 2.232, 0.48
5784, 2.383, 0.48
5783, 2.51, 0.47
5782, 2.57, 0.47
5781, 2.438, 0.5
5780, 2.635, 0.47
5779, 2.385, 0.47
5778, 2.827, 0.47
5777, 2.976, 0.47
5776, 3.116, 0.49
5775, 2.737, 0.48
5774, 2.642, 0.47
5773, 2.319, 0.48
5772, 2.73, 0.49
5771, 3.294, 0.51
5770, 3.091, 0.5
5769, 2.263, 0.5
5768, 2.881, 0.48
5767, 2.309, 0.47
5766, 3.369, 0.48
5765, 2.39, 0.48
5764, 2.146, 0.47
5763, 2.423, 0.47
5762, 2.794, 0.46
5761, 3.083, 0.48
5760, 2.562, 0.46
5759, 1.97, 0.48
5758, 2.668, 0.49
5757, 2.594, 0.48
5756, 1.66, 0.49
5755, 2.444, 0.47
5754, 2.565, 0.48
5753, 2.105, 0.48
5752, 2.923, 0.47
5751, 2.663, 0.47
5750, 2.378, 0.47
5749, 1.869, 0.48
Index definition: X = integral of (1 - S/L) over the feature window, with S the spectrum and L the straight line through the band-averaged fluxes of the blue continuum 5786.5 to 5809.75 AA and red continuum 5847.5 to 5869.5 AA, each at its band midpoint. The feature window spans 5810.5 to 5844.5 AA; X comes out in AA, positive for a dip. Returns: 1.5 AA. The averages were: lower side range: 2.55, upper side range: 2.79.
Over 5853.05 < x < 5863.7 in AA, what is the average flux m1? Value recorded 2.75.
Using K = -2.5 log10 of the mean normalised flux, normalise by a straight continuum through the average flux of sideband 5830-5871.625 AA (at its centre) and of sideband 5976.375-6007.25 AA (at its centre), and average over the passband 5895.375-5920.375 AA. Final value 0.312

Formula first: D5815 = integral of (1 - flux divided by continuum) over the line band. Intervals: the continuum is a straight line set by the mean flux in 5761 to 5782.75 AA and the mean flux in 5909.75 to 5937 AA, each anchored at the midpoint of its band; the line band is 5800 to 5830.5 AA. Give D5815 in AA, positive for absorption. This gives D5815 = 3.44 AA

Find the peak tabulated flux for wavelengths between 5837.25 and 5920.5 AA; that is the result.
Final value 3.557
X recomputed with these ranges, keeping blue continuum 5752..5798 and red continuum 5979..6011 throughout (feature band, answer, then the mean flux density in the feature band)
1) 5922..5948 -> 2.71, 2.71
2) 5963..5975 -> 0.91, 2.88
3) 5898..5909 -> 2.06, 2.39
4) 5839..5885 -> 1.11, 2.77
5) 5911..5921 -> 3.41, 1.96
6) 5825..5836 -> -0.37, 2.85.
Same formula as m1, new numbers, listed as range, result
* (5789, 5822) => 2.34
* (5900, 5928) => 2.2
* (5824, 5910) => 2.72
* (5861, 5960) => 2.63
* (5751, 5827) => 2.48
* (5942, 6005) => 3.07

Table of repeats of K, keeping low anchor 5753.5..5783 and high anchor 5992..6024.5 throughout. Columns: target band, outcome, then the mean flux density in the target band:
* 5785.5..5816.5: 0.123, 2.4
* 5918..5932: 0.363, 2.14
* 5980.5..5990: 0.032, 3.04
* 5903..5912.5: 0.239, 2.36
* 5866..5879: 0.066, 2.69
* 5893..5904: 0.190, 2.46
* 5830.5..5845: -0.047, 2.9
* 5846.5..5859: 0.020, 2.77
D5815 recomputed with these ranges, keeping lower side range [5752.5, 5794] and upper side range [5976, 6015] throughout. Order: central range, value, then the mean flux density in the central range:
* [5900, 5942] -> 8.0 AA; 2.42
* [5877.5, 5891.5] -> 0.9 AA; 2.71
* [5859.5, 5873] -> 0.0 AA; 2.85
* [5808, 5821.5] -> 3.2 AA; 2.07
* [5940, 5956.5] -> 0.2 AA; 3.02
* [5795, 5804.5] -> -0.3 AA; 2.74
